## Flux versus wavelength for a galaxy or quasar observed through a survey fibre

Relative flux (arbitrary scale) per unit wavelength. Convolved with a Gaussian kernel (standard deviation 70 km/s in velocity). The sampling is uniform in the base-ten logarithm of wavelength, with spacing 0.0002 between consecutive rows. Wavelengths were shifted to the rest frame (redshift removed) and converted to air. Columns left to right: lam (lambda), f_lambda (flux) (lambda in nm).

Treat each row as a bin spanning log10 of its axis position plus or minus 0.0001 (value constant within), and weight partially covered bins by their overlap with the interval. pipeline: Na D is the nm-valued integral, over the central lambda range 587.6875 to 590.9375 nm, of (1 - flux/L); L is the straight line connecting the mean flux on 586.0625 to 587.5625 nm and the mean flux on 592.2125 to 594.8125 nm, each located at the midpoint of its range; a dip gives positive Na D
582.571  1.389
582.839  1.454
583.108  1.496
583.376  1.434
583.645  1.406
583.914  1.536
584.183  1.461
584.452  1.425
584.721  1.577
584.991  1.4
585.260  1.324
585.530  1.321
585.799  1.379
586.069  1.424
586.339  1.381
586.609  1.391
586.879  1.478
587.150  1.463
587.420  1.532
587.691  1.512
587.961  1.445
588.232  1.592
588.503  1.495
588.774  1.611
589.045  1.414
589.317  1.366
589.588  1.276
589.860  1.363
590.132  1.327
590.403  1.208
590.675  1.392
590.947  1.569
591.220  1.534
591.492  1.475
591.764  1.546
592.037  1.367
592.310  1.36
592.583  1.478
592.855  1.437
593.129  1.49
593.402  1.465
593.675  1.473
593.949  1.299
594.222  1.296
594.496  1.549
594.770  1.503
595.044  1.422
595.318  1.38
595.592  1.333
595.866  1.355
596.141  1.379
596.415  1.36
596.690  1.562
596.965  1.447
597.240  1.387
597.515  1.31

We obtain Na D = 0.052 nm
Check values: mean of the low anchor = 1.45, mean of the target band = 1.42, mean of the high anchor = 1.43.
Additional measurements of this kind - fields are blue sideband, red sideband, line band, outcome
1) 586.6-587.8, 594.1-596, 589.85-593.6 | 0.02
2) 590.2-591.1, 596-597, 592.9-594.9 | -0.04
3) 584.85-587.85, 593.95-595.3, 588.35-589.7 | -0.02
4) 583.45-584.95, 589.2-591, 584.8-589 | -0.11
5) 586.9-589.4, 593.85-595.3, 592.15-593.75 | -0.02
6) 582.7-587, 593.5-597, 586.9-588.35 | -0.08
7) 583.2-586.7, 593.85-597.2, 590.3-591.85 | -0.05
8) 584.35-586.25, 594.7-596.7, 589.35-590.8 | 0.09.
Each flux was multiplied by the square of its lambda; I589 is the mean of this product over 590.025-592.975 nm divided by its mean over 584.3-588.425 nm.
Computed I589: 1.0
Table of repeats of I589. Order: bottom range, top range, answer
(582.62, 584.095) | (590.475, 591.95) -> 1.04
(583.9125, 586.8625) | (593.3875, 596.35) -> 1.02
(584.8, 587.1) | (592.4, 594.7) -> 1.06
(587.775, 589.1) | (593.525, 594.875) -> 0.96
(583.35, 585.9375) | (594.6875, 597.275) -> 1.03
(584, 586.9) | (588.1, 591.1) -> 1.02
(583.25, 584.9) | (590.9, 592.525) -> 1.03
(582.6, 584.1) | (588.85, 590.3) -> 0.95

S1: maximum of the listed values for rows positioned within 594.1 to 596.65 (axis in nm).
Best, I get 1.549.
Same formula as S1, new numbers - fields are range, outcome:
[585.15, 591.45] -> 1.611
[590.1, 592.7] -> 1.569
